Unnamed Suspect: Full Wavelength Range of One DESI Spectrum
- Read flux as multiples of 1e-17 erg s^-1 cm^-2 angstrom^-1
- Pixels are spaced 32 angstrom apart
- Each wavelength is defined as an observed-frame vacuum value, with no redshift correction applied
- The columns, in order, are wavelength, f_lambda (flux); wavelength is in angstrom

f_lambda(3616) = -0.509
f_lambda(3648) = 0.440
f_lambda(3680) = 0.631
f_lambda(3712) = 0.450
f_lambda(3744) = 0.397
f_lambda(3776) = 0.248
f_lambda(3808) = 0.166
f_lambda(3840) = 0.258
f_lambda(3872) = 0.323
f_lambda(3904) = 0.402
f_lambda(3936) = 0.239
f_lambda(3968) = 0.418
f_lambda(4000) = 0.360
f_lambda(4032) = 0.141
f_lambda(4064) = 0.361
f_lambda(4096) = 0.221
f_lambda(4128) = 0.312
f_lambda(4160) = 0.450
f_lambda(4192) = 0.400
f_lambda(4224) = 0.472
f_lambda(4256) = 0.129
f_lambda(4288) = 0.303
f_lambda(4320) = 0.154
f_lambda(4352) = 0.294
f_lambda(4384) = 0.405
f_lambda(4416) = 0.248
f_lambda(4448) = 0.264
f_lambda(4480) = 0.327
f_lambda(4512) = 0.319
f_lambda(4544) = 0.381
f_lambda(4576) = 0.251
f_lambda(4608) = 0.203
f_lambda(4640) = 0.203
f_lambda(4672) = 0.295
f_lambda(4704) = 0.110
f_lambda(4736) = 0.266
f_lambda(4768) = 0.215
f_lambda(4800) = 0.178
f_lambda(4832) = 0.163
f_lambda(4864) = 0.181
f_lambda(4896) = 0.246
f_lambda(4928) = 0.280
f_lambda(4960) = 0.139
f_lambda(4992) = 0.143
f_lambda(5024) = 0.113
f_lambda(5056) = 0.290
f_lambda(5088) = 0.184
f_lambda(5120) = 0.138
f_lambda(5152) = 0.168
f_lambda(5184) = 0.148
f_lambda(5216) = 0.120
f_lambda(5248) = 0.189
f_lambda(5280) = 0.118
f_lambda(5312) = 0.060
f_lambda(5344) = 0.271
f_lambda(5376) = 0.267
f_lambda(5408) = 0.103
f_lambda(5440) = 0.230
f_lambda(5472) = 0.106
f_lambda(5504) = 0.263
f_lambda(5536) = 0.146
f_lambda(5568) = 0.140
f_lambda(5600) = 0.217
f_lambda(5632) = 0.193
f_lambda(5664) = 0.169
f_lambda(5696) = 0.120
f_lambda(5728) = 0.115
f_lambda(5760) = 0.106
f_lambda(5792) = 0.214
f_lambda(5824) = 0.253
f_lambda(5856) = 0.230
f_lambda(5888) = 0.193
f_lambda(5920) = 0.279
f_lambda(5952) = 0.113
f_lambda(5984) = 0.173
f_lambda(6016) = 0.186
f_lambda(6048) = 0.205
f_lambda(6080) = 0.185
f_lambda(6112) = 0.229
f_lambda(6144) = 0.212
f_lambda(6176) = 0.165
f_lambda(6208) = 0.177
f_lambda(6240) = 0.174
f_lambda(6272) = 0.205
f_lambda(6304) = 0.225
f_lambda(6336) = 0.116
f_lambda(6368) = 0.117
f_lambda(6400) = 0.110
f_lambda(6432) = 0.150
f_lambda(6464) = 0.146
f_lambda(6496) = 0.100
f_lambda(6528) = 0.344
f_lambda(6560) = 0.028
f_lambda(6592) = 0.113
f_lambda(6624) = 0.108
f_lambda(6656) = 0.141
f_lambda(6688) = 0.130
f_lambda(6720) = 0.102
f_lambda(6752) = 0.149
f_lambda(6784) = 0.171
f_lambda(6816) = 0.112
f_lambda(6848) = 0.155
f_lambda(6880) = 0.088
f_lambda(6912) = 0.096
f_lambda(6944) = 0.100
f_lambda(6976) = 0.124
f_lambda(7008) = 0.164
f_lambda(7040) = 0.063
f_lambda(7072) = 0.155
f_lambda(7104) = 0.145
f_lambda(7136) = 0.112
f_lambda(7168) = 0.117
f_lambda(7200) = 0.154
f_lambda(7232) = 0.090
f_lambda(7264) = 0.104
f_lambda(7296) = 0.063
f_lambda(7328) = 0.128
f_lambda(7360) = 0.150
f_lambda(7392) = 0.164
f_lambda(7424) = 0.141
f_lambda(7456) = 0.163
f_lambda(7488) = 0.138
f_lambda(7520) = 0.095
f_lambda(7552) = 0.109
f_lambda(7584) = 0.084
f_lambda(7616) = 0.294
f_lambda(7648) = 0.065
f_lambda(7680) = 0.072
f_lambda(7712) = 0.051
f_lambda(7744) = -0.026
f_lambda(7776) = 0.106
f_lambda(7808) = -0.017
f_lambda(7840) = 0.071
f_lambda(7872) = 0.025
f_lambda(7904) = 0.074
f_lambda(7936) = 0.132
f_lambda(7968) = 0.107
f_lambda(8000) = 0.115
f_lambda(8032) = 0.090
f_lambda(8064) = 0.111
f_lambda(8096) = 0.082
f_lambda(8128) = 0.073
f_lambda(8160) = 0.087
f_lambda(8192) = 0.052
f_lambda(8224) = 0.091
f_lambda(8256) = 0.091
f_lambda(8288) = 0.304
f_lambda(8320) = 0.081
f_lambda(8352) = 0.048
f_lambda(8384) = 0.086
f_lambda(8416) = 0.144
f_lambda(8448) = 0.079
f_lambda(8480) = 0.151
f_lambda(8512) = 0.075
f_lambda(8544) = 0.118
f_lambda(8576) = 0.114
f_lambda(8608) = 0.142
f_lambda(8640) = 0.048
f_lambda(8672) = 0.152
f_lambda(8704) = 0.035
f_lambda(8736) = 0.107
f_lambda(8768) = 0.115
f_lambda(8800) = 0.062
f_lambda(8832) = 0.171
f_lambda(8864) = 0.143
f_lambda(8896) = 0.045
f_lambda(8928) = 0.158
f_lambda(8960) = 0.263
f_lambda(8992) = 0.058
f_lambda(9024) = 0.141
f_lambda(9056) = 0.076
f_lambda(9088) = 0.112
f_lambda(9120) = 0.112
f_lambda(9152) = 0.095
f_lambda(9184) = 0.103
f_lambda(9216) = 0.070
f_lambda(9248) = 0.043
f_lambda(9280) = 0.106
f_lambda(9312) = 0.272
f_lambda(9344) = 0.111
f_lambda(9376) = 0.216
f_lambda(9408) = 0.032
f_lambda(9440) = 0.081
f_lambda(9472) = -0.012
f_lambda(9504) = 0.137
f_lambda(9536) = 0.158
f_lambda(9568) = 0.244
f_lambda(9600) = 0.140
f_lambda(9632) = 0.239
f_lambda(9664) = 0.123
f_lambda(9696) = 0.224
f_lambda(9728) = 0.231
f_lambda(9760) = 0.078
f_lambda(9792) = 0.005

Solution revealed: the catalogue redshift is 1.223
